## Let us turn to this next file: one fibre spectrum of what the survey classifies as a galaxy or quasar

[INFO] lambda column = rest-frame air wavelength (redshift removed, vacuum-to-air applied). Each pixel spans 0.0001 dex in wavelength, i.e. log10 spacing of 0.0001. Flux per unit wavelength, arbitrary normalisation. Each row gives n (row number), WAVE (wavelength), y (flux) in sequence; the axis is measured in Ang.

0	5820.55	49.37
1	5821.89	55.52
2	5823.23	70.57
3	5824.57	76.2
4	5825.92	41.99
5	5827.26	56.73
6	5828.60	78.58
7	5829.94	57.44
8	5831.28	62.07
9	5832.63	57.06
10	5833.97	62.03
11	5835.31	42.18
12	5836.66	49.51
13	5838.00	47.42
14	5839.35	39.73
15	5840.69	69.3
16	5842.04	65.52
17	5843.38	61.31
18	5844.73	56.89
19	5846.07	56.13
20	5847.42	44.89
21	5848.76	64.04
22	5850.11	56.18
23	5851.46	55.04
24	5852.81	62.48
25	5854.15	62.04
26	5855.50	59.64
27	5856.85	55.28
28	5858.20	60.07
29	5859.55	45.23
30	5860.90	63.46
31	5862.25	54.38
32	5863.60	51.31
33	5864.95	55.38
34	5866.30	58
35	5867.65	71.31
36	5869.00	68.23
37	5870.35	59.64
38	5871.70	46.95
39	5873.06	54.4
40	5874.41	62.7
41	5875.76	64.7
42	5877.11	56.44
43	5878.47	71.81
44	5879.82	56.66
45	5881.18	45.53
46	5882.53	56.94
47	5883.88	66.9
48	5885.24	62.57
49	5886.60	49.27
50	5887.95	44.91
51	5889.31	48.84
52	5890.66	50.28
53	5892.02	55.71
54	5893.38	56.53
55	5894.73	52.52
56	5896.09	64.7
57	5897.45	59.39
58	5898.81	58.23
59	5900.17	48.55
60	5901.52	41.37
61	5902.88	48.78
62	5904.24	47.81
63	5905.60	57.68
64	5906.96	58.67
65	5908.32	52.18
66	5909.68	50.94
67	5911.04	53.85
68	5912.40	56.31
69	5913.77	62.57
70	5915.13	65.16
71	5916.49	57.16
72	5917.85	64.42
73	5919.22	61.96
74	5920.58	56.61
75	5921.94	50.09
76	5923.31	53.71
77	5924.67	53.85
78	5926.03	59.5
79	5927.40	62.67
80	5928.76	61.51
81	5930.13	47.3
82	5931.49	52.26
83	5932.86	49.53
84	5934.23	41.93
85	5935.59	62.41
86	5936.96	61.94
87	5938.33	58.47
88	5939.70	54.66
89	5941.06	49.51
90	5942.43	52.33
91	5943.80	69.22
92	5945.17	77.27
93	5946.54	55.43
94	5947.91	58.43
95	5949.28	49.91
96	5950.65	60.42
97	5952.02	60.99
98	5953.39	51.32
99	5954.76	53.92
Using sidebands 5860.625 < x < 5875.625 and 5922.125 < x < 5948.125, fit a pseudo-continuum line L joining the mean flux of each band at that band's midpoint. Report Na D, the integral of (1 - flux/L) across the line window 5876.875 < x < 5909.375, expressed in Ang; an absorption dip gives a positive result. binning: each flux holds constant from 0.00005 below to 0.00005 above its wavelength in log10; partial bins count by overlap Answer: 1.9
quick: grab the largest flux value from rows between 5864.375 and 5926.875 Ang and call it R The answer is 71.81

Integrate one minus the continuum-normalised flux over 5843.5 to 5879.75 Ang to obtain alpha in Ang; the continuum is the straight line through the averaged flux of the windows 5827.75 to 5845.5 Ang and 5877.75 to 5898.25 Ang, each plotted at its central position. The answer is -0.9 Ang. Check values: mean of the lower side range 57.6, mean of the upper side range 56.2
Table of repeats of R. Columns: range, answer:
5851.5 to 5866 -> 63.46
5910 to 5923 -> 65.16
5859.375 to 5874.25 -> 71.31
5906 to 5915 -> 62.57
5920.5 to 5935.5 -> 62.67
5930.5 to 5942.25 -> 62.41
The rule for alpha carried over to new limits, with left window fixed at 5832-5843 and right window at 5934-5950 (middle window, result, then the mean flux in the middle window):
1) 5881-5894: 0.48 Ang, 54.1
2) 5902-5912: 0.72 Ang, 52.7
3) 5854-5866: -0.22 Ang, 56.1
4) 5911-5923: -0.34 Ang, 58.7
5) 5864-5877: -1.01 Ang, 59.8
